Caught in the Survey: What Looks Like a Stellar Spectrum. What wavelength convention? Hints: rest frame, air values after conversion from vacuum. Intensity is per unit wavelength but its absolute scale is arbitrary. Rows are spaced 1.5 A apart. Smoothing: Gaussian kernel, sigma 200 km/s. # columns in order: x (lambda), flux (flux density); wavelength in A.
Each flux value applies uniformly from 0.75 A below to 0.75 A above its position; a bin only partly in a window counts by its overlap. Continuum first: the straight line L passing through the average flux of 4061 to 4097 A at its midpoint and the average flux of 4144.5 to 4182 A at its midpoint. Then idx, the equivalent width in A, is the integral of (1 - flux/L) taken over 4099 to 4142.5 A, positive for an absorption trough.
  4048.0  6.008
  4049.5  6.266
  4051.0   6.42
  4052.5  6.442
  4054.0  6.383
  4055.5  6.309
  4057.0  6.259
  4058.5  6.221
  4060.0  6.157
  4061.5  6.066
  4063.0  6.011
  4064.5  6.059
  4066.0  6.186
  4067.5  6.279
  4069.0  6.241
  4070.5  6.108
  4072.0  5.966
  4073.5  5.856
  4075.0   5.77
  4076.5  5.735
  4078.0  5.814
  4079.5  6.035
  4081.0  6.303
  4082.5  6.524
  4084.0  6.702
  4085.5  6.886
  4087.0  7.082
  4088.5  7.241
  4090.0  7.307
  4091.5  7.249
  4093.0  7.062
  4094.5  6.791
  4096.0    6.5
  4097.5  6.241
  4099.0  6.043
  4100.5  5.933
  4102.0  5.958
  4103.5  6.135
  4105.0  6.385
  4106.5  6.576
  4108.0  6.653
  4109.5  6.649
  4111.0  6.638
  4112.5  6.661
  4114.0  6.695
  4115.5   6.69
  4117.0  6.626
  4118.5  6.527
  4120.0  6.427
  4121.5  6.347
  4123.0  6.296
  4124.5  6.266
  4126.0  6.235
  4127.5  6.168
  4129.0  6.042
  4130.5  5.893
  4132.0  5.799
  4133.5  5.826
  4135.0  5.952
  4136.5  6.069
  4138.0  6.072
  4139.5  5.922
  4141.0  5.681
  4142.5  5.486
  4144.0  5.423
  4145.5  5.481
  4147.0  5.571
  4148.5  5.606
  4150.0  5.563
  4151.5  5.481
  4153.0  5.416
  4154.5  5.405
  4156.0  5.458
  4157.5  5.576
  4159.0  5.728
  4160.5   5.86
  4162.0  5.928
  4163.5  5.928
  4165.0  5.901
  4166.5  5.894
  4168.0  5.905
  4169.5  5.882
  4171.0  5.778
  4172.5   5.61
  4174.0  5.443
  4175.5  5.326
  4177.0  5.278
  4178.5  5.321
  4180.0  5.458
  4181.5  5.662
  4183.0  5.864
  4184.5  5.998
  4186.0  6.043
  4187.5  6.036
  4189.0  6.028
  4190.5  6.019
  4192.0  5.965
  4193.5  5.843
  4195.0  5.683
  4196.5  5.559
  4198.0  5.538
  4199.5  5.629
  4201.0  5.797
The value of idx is -1.6 A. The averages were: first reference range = 6.41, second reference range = 5.62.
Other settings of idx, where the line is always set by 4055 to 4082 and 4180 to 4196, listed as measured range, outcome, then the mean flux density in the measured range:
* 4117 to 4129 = -0.7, 6.33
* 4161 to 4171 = 0.0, 5.9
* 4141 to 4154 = 1.0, 5.51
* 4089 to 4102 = -1.2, 6.61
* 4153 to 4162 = 0.5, 5.62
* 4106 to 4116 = -1.1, 6.65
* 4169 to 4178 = 0.6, 5.54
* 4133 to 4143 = 0.2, 5.87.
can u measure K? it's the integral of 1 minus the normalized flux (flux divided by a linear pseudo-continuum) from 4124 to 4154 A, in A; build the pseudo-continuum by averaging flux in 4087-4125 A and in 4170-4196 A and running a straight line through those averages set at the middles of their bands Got 2.0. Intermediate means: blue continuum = 6.57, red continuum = 5.73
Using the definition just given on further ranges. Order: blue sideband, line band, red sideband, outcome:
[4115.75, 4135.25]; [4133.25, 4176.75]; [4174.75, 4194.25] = 2.11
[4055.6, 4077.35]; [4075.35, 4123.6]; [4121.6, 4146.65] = -4.18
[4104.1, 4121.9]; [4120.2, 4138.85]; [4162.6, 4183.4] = 0.69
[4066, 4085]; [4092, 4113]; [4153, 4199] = -1.52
